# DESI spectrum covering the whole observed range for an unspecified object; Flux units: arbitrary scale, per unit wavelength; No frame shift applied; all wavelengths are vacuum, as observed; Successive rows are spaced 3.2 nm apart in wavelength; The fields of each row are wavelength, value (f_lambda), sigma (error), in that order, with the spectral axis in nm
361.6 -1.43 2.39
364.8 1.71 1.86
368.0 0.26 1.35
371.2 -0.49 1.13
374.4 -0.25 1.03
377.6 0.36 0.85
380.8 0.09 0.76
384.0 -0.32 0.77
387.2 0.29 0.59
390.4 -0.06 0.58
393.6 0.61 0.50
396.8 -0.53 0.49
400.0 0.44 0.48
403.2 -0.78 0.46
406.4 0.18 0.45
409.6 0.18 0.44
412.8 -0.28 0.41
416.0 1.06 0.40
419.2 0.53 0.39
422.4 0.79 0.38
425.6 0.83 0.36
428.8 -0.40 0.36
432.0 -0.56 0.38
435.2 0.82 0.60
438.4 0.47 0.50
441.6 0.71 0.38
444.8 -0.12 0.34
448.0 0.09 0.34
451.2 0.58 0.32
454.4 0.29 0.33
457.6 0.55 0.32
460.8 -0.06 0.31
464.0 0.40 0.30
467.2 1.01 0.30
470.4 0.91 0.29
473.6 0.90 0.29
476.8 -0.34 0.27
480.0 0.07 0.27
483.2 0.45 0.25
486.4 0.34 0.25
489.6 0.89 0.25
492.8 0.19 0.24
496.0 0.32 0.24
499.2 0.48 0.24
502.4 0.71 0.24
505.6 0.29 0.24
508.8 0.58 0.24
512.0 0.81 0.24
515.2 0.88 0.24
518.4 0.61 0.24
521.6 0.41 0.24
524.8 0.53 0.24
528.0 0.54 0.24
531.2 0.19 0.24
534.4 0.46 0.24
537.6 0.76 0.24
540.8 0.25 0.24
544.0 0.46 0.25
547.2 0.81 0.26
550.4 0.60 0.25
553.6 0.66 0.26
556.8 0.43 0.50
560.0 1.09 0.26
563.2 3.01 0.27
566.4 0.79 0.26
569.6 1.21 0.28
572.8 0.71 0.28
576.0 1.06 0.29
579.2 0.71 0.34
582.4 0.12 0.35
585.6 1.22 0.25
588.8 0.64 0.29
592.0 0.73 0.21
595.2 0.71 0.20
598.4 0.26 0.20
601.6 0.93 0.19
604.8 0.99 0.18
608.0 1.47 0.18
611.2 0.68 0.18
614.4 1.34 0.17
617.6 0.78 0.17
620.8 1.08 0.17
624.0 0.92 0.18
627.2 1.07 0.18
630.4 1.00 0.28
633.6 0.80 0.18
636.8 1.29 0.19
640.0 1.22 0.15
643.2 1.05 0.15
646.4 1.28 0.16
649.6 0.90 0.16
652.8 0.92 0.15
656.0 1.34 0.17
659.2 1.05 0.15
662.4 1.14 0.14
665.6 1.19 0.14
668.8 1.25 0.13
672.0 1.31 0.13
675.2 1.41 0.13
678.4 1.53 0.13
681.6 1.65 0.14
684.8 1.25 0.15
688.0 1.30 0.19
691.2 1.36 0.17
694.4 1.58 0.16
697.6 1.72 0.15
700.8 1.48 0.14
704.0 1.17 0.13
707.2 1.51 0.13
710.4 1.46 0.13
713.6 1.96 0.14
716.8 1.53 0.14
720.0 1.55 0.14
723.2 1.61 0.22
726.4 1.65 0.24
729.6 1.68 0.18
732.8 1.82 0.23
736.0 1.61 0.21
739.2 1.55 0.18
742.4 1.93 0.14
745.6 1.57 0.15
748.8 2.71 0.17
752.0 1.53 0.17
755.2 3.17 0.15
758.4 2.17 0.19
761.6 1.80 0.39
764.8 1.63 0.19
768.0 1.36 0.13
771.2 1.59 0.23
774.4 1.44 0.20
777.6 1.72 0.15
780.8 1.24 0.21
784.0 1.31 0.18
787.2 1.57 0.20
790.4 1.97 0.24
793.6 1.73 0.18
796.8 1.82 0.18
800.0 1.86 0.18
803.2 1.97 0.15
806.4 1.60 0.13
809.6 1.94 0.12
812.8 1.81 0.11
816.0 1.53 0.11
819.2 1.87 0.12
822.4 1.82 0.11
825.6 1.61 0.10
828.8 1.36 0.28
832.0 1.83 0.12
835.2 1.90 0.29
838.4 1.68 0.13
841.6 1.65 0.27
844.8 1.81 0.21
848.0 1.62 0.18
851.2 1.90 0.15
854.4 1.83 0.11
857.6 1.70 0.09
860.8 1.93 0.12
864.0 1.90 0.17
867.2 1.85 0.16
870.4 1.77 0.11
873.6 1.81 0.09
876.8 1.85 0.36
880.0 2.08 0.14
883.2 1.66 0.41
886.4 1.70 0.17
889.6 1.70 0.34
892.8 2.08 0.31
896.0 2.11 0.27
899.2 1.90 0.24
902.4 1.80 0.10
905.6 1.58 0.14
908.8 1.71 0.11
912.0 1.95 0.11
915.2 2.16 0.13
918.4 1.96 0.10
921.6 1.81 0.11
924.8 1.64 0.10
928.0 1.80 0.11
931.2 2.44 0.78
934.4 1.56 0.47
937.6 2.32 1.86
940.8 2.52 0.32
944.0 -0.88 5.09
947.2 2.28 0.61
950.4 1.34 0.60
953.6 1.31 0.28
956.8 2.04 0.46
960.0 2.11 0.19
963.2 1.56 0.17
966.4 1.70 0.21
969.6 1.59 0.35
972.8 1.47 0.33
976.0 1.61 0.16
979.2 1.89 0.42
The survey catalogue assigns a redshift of 0.51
